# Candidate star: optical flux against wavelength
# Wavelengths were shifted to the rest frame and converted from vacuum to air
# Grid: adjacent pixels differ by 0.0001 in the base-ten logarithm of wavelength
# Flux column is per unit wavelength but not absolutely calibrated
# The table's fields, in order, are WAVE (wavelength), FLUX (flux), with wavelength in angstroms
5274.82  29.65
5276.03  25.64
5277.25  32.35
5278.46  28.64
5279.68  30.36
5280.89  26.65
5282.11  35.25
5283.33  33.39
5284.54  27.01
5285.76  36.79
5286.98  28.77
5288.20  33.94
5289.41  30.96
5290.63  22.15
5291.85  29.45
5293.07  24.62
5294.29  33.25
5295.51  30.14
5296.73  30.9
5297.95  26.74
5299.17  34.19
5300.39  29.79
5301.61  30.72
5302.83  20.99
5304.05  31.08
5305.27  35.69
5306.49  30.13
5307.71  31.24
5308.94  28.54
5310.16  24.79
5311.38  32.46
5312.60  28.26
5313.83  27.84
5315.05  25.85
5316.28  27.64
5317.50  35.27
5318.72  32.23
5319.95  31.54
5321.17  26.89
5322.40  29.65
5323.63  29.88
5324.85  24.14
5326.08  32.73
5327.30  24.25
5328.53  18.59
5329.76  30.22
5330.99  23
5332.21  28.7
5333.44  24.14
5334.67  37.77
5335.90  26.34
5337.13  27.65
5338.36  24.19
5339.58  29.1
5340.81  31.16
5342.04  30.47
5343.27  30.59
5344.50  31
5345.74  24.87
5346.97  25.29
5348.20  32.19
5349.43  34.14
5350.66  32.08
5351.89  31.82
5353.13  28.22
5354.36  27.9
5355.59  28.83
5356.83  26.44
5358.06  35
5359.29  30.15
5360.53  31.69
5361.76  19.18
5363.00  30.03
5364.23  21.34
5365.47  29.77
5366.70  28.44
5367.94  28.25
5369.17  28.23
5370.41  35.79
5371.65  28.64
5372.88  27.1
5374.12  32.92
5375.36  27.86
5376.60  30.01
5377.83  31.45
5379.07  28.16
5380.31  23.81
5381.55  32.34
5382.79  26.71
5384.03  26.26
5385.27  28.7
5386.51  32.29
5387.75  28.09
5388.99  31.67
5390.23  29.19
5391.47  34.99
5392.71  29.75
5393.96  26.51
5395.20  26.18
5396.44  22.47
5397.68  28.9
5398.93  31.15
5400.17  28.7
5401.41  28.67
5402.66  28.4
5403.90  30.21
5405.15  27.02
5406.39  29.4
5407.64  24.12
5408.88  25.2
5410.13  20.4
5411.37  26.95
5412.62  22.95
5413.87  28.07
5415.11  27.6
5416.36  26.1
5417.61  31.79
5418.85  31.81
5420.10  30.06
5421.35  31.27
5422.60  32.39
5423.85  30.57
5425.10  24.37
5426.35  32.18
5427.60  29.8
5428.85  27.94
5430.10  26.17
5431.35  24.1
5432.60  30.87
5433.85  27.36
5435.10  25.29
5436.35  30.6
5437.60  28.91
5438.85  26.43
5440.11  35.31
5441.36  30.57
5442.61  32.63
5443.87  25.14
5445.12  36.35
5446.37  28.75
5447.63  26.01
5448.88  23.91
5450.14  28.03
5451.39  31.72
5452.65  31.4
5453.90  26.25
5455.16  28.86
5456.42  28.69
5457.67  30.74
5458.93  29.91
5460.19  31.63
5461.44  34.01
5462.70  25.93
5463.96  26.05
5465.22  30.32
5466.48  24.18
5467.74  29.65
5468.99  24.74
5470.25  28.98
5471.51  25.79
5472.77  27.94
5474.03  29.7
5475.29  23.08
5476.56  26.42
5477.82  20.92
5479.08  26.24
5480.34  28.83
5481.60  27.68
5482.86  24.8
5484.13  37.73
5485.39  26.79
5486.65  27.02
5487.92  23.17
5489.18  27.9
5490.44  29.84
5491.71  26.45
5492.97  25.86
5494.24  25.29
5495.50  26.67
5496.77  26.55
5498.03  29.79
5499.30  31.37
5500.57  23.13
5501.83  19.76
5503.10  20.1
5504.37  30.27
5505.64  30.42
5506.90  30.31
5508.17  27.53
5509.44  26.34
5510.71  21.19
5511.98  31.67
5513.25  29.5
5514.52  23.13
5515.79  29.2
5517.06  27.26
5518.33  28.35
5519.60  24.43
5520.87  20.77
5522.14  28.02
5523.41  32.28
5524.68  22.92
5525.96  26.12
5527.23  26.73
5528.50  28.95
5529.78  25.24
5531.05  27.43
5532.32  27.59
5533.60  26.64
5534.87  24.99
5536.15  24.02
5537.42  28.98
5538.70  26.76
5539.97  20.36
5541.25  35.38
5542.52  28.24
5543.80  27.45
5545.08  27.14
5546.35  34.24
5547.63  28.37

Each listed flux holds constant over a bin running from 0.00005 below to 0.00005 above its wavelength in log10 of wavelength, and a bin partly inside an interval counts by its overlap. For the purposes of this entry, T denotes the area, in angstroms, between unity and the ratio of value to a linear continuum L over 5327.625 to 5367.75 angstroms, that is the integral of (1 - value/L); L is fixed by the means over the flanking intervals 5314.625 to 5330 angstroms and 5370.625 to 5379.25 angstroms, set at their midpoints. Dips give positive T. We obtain 0.9 angstroms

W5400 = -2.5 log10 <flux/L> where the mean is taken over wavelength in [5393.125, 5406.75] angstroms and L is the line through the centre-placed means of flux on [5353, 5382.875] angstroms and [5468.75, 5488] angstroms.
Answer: 0.01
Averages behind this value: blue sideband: 28.8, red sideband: 27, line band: 28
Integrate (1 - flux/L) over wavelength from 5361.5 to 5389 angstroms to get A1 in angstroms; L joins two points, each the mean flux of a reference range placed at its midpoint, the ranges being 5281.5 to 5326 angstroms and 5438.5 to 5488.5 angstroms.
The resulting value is 0.5 angstroms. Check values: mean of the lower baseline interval 29.8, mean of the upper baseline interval 28.3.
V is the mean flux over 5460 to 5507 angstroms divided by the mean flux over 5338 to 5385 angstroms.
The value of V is 0.94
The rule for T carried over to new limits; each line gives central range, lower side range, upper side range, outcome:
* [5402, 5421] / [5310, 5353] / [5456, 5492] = 0.6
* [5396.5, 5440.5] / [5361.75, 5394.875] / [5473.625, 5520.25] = 0.1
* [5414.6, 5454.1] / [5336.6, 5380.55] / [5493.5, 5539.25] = -1.8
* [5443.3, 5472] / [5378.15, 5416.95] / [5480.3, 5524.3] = -1.3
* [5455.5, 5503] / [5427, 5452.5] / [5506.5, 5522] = 0.6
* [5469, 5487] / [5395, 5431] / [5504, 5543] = 0.2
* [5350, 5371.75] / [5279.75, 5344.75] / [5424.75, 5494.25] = -0.1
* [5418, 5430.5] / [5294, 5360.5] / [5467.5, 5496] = -0.9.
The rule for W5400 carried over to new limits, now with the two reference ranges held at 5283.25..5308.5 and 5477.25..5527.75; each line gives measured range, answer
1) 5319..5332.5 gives 0.09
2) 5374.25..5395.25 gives -0.02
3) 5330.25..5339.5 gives 0.07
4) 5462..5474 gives 0.00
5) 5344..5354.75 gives -0.02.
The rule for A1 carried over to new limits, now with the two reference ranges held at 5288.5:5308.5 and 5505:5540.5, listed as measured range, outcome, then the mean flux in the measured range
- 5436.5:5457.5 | -1.3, 29.4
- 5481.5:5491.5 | -0.3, 28.1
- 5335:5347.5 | 0.3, 28.3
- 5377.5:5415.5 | 0.5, 27.9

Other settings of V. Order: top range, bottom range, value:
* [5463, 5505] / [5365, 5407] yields 0.92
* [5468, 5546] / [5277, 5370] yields 0.92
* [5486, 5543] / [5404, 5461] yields 0.94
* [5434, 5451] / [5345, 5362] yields 0.99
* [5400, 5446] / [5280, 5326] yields 0.96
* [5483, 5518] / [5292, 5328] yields 0.93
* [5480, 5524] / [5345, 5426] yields 0.95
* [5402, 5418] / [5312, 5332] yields 0.95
